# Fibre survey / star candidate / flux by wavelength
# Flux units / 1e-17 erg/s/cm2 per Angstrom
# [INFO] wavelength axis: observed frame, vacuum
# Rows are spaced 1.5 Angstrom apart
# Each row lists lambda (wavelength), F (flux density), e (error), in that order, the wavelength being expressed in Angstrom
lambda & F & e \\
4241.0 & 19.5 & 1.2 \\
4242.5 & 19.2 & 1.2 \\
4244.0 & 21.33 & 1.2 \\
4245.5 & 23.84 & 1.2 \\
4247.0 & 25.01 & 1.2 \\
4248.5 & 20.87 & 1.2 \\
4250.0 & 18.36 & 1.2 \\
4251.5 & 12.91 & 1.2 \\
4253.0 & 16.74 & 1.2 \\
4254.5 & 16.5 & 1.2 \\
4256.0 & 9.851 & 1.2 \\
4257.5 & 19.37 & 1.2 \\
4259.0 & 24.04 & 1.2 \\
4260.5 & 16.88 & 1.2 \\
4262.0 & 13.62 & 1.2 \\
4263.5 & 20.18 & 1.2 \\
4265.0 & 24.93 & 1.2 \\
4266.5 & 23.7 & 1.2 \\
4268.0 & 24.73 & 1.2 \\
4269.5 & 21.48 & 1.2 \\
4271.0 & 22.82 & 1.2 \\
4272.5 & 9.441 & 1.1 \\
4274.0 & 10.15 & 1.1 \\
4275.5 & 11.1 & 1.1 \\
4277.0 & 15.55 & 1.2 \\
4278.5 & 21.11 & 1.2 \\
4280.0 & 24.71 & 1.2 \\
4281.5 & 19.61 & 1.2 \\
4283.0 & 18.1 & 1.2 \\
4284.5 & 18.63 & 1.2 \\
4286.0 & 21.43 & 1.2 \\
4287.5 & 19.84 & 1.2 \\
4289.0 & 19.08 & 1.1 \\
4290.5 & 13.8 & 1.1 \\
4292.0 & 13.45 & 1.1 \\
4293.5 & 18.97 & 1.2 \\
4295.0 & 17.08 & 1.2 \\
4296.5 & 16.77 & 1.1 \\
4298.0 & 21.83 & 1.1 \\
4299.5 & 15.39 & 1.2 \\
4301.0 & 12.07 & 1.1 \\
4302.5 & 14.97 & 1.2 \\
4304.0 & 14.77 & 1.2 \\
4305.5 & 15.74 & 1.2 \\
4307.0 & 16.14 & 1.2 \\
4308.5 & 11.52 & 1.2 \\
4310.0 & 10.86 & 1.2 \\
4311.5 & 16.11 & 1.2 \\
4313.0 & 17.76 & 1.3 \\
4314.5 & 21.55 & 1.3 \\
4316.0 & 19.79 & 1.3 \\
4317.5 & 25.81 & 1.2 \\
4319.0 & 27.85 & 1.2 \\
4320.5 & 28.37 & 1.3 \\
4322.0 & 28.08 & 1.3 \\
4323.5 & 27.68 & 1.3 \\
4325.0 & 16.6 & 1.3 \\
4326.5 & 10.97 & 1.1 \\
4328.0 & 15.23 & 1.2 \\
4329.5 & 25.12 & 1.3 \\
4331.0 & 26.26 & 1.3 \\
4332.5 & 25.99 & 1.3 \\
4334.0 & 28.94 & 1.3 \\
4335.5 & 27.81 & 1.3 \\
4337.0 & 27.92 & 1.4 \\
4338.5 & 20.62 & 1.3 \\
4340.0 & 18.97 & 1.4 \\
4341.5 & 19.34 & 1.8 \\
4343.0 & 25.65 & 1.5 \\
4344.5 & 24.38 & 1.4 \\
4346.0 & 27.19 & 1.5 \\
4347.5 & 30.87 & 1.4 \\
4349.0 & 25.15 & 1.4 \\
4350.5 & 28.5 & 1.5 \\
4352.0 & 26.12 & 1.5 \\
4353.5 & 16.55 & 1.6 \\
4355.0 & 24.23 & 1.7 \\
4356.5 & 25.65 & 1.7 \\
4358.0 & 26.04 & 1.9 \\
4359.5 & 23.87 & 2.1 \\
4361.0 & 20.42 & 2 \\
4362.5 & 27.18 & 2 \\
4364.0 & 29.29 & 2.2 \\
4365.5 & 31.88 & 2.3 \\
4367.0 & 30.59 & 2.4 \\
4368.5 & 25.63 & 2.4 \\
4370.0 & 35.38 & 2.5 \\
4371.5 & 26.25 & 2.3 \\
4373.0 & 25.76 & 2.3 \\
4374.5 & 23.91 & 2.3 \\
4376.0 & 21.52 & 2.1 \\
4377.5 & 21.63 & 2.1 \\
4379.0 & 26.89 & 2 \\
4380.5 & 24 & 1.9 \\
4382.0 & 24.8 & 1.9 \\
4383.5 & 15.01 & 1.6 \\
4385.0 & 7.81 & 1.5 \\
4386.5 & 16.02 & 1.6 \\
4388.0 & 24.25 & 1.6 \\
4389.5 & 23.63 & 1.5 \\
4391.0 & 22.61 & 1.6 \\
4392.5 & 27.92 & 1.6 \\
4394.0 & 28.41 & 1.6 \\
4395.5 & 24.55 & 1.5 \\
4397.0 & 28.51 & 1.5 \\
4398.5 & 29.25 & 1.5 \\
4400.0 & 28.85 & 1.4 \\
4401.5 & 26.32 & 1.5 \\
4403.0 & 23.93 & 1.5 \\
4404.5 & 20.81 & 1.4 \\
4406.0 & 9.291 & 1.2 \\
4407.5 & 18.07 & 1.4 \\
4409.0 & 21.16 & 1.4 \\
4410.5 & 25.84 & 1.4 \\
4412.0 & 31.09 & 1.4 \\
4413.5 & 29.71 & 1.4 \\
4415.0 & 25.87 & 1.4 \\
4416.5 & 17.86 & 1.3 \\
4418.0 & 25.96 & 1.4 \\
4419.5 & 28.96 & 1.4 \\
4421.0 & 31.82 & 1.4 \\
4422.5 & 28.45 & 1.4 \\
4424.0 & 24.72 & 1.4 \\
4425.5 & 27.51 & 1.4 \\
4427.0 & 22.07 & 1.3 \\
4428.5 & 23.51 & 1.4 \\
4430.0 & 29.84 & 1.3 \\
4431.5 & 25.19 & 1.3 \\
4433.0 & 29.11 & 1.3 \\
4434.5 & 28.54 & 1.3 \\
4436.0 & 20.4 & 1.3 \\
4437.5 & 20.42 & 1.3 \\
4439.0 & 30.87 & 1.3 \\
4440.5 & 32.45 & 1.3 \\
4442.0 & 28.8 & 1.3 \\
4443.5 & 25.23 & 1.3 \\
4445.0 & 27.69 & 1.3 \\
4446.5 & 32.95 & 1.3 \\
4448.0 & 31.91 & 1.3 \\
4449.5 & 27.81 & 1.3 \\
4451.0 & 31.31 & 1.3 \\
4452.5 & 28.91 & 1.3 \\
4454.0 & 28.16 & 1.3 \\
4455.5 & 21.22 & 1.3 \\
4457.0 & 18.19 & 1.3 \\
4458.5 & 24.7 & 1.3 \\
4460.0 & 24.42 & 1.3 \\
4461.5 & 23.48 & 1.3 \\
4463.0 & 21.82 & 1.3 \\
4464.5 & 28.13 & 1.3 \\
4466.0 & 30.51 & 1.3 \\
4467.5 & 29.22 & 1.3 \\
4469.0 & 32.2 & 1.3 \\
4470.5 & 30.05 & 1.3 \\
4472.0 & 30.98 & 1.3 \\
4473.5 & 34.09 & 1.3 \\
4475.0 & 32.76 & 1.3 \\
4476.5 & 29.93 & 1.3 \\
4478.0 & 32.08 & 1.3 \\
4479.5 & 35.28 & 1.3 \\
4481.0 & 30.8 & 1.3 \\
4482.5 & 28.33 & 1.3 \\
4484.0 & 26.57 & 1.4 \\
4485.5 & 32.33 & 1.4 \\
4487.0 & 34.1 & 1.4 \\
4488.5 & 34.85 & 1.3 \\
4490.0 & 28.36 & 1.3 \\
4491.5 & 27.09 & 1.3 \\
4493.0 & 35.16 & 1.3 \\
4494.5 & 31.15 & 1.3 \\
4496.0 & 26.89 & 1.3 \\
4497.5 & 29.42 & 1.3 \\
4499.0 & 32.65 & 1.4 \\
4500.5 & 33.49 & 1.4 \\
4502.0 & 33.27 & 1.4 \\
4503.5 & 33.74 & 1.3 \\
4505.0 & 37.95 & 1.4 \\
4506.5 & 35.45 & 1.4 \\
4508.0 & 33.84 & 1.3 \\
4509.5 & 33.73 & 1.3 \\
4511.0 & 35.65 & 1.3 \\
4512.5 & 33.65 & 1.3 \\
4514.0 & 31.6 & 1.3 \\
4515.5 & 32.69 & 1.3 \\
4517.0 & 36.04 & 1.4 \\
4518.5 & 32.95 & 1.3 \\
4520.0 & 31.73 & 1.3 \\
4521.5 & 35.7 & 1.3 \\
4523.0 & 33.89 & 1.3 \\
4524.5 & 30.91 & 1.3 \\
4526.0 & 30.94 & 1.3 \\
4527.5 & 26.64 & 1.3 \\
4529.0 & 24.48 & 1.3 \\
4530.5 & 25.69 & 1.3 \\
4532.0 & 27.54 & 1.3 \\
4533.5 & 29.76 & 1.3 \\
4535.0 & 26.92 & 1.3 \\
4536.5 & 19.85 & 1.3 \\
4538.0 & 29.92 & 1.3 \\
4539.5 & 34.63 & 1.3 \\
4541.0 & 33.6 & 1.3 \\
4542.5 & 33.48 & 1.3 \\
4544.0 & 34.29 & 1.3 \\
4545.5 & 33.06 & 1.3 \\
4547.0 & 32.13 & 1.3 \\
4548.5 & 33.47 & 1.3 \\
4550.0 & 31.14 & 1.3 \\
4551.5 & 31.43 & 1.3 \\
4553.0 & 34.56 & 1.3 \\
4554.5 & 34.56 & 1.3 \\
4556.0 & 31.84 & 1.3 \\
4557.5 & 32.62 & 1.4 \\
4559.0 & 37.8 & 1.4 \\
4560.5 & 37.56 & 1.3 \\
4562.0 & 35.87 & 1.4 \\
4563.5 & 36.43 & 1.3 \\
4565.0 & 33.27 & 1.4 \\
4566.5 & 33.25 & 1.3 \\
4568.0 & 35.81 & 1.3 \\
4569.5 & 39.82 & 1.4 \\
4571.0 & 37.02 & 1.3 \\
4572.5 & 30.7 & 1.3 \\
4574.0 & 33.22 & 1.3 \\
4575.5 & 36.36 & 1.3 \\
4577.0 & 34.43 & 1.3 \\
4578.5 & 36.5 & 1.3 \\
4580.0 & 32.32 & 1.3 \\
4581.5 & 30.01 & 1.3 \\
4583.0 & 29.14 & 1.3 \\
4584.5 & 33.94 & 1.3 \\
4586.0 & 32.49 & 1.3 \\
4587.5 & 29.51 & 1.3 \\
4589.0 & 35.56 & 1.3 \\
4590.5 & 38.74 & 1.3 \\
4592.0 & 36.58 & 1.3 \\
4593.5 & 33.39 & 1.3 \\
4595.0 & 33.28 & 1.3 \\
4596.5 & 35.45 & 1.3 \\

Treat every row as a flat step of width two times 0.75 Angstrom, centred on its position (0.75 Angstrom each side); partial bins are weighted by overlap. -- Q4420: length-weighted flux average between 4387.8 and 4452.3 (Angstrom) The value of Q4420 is 26.2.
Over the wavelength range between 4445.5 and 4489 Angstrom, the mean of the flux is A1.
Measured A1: 29.2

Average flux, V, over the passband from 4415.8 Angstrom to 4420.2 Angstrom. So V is 24.3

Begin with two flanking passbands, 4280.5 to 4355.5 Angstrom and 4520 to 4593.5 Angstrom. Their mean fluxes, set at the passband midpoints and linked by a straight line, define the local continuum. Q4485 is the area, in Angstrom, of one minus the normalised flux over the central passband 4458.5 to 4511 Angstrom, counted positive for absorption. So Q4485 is -3.36 Angstrom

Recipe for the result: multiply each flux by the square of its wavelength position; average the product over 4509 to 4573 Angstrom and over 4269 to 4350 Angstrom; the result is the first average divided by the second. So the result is 1.81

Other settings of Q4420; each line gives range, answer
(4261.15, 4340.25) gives 19.5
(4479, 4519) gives 32.5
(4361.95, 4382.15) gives 26.8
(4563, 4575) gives 34.9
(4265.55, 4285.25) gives 18.6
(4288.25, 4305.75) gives 16.2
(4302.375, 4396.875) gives 23.1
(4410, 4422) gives 27.2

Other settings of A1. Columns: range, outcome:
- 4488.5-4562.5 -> 32.1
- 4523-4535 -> 28.3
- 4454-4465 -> 23.4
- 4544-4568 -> 34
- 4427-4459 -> 26.9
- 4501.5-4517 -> 34.3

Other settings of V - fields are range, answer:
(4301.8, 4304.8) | 14.9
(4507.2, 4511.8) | 34.4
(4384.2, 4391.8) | 18.9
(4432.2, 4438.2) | 24.7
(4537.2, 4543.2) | 32.8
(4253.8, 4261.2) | 17.3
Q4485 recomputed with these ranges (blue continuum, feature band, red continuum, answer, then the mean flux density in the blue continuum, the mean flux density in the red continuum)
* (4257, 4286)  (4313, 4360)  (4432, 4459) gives -4.1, 19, 27.2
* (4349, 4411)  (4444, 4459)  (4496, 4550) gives 0.3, 24.1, 31.8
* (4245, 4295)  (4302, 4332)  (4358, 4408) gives 1.8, 18.5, 24.1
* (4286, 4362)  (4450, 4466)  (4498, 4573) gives 1.8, 21.1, 32.8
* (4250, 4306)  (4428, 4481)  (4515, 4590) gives -1.7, 17.6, 32.6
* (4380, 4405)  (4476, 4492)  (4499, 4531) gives -0.4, 23.4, 32.6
